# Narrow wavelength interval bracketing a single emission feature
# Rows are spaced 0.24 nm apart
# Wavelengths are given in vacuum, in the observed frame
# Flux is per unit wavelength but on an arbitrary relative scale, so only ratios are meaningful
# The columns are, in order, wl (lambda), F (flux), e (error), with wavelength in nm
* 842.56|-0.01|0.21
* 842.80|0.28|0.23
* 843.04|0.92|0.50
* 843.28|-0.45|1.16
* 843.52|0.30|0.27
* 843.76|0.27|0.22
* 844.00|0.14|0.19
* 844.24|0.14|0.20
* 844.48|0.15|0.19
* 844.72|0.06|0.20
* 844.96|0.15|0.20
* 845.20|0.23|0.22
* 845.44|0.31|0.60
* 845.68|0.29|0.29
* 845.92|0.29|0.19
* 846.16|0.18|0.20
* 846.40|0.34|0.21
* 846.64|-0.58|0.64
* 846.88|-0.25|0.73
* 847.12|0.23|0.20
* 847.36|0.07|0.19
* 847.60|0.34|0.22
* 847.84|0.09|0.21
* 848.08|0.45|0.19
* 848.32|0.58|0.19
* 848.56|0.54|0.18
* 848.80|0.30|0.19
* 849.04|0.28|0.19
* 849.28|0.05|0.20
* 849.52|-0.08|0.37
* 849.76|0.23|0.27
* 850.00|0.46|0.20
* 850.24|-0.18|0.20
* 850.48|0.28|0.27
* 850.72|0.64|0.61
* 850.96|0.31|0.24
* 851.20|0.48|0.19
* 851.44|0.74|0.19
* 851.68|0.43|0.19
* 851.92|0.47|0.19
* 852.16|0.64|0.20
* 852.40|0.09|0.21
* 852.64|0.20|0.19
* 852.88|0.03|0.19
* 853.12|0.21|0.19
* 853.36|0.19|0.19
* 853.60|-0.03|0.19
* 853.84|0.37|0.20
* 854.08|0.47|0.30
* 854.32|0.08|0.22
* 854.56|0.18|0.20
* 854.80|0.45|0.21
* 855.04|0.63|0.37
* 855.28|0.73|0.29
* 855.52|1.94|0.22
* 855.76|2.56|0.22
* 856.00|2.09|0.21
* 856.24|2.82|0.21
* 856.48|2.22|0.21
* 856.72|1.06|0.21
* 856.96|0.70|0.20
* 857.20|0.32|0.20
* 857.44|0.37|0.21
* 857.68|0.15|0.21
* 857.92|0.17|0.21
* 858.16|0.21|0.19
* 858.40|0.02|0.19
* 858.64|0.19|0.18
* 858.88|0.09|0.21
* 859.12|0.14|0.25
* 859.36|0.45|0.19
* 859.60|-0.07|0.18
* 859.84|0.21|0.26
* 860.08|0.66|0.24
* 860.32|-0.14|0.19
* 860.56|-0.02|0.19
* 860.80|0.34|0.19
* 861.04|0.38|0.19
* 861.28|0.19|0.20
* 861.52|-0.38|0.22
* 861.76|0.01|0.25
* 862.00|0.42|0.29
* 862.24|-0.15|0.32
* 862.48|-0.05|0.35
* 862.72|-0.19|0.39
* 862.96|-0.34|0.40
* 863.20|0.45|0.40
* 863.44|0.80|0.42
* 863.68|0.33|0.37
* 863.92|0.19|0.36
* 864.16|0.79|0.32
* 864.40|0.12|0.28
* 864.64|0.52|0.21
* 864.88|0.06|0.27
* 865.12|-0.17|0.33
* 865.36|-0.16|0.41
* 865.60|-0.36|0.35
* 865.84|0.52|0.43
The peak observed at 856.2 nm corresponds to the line [O II] 3727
